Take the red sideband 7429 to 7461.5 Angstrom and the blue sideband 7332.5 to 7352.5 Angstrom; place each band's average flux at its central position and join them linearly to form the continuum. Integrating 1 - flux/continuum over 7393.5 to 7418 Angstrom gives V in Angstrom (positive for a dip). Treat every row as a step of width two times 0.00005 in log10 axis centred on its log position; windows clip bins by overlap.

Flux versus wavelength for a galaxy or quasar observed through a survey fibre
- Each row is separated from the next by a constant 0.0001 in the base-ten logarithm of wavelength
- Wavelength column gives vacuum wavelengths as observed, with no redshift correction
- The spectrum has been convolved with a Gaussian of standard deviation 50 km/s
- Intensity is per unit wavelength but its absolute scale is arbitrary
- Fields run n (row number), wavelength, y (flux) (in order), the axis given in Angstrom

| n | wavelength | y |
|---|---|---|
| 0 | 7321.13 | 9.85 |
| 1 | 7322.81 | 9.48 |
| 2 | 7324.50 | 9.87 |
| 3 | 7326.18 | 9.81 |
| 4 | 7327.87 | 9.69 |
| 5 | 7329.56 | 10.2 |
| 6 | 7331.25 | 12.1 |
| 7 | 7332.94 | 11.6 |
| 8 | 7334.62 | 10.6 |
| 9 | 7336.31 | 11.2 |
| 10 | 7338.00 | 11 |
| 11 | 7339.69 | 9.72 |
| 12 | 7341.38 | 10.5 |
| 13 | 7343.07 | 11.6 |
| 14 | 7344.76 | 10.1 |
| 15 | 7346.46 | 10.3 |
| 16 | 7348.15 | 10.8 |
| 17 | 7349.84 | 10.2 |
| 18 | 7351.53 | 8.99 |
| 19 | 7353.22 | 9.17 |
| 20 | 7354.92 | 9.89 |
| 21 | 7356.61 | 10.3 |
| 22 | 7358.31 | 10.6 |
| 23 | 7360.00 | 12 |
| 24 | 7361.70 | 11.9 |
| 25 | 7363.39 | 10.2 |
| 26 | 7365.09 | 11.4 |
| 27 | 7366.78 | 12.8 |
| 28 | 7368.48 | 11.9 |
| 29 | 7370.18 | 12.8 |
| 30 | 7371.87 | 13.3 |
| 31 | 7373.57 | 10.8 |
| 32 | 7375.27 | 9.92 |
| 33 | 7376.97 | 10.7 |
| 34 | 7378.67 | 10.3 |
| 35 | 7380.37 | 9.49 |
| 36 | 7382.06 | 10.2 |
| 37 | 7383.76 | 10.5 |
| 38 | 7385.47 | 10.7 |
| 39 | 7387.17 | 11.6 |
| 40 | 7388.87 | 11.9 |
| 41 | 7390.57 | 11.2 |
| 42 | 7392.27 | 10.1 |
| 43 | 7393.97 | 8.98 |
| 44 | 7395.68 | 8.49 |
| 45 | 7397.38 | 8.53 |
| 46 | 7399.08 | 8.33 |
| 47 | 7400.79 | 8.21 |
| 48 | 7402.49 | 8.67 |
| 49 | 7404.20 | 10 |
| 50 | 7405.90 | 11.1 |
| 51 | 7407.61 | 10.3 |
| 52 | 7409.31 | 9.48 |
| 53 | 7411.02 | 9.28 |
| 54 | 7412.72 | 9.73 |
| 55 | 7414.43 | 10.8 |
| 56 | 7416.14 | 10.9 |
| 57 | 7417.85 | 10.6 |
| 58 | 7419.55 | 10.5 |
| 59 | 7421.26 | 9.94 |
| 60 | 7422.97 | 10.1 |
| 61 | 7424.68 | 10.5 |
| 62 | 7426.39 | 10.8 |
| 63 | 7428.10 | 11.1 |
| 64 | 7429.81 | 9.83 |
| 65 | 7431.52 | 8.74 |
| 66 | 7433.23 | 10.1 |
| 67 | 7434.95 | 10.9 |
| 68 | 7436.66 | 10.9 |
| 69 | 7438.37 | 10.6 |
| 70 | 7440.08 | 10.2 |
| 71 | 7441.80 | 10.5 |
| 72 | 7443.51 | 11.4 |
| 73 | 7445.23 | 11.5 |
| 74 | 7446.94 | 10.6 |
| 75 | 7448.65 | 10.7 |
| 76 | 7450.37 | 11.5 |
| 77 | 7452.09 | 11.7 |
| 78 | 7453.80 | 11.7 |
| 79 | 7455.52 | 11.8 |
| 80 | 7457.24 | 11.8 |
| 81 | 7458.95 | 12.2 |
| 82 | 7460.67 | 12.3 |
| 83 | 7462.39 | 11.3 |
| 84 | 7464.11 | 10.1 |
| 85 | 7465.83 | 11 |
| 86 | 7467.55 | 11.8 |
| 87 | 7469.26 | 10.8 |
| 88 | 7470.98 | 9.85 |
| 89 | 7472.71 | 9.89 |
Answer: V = 2.9 Angstrom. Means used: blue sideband 10.5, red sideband 11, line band 9.54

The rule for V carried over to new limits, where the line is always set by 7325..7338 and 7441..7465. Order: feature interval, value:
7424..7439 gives 1.2 Angstrom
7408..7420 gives 1.1 Angstrom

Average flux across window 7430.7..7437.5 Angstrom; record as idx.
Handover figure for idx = 10.2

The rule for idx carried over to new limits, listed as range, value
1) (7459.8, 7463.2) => 11.8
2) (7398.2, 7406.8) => 9.26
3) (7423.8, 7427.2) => 10.6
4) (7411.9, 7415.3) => 10.3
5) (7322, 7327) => 9.73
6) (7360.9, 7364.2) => 11.1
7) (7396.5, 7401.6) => 8.36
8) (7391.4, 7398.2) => 9.03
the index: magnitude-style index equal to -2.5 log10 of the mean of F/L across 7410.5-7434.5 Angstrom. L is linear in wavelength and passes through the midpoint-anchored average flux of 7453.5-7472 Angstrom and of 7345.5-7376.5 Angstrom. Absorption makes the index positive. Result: 0.09 mag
